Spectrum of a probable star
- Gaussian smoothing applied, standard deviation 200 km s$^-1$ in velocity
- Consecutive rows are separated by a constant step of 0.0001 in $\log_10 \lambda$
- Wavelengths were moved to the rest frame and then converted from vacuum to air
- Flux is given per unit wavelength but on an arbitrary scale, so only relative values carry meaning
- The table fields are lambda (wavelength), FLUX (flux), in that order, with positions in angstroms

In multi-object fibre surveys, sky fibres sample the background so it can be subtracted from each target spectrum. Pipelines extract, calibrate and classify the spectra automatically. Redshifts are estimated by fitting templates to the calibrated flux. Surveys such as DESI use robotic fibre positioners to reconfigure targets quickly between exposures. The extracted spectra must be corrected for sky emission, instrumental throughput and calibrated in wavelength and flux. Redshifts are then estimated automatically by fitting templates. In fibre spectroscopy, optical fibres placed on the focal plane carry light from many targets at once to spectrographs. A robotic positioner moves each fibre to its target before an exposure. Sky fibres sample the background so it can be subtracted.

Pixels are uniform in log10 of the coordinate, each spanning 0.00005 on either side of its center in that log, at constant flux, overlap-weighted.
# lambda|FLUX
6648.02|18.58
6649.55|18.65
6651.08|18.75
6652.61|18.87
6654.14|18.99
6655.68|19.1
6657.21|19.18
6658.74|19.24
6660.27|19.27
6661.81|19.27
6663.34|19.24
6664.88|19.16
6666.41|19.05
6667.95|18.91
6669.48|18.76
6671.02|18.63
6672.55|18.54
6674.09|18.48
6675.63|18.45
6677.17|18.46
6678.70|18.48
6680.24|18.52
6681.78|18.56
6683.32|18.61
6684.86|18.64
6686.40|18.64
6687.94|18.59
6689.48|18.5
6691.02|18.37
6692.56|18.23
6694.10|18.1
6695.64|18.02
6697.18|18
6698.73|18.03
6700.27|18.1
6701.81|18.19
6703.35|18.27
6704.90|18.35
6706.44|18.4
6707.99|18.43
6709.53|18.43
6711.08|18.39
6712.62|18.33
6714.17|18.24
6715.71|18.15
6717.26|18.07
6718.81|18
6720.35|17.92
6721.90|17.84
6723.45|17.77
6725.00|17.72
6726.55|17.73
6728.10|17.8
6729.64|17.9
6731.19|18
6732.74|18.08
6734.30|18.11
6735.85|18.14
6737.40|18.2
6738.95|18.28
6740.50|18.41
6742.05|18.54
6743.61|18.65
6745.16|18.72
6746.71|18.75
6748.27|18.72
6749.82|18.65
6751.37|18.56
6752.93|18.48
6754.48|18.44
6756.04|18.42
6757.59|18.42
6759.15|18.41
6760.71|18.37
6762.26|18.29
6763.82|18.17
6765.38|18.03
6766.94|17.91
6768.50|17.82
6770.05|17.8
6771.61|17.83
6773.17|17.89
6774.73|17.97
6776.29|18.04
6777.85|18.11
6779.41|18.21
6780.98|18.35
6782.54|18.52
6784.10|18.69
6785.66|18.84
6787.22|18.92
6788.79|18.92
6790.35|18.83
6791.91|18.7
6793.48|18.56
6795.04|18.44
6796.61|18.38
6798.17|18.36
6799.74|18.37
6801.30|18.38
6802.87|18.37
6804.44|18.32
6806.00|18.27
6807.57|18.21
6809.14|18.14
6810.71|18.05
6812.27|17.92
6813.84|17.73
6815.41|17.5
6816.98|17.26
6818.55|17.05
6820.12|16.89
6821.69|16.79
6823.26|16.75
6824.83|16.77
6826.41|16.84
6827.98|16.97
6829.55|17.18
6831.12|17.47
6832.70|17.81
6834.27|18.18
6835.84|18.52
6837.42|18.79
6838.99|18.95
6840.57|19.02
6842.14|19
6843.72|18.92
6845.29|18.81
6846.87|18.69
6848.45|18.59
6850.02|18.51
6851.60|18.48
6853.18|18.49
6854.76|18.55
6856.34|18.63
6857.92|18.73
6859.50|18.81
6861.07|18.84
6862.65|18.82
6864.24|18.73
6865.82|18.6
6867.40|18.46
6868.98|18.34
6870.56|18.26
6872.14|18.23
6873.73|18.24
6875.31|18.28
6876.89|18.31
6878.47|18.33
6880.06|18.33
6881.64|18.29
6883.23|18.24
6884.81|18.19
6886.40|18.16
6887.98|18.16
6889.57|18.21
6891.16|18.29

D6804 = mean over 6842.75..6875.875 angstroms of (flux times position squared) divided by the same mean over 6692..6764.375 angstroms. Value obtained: 1.06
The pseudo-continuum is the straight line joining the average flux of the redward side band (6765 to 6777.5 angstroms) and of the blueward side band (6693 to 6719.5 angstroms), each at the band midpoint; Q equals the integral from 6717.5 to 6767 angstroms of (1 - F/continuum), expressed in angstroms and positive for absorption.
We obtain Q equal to -0.5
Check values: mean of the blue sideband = 18.2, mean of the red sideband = 17.9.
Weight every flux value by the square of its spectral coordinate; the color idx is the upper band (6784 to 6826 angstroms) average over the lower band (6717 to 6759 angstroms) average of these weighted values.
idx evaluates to 1.01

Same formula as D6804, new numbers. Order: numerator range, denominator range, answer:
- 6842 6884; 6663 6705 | 1.06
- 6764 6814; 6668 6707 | 1.02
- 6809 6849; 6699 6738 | 1.02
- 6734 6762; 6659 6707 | 1.02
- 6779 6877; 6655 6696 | 1.02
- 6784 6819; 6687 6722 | 1.03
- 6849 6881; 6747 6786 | 1.04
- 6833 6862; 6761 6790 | 1.05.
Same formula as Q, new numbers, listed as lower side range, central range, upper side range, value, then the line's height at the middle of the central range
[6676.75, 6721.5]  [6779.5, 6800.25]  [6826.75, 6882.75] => -0.3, 18.4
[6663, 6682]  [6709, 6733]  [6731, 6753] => 0.6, 18.5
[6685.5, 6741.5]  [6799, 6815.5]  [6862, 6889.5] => 0.1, 18.3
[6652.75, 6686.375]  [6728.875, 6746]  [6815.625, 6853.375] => 0.2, 18.5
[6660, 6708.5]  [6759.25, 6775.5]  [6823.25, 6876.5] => 0.4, 18.4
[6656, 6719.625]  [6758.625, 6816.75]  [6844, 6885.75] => 0.8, 18.5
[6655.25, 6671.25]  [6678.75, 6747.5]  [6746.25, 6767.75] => 1.7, 18.7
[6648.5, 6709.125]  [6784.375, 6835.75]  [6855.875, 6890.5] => 1.5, 18.5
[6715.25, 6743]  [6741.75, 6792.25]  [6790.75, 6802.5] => -0.3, 18.3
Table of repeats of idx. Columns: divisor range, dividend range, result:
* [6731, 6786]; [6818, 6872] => 1.02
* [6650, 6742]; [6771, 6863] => 1.02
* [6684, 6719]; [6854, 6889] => 1.06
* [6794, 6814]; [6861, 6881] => 1.03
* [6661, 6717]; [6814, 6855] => 1.01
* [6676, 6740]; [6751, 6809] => 1.03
